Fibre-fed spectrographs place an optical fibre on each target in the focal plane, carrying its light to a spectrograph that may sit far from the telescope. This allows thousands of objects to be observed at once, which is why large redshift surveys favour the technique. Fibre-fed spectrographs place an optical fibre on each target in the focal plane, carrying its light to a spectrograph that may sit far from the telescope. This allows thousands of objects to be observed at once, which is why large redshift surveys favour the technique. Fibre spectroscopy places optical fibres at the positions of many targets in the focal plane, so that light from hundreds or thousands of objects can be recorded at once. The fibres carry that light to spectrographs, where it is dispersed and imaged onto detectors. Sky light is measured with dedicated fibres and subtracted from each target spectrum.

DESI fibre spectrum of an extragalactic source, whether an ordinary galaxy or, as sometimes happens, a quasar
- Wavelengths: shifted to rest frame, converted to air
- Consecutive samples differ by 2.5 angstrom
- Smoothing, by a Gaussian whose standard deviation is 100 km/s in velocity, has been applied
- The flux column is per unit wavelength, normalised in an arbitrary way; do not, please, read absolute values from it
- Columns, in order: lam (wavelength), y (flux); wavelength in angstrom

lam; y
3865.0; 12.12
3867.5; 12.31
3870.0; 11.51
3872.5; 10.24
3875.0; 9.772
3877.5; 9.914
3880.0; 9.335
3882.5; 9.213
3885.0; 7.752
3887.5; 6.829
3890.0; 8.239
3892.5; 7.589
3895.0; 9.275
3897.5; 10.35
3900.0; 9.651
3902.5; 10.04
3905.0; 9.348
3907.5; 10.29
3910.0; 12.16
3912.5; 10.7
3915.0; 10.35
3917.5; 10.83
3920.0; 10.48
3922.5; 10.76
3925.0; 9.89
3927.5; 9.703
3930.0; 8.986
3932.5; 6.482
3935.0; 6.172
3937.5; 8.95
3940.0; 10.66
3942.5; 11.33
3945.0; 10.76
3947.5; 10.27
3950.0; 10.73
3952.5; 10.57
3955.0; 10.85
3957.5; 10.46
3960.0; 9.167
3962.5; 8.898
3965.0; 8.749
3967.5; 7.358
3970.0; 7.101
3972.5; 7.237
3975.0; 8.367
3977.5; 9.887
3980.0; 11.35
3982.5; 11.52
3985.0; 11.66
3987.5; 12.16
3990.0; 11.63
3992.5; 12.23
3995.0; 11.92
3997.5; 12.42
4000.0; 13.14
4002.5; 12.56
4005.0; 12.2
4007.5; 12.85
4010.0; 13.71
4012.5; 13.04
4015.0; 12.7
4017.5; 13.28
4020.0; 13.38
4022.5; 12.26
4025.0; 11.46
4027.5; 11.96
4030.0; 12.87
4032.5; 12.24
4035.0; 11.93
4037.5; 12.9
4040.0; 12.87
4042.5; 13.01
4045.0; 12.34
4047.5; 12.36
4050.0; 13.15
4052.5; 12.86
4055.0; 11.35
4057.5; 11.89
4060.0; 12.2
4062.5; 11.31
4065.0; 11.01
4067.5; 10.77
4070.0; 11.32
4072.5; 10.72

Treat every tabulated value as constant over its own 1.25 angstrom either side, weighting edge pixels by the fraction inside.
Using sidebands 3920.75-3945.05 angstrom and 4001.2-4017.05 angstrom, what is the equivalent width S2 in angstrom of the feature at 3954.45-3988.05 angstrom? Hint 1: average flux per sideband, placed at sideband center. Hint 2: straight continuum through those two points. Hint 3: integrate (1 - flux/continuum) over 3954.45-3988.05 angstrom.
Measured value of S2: 4.75 angstrom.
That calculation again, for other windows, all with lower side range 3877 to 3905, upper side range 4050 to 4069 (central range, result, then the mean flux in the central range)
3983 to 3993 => -1.3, 11.9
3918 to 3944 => 0.5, 9.4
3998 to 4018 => -3.7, 12.9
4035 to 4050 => -1.6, 12.7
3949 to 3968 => 0.7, 9.67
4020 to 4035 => -1.4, 12.2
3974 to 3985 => -0.1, 10.5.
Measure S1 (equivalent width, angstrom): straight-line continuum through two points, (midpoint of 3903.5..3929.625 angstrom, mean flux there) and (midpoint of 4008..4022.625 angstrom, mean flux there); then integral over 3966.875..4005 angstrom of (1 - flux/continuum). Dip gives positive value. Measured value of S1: 4.8 angstrom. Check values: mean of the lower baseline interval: 10.4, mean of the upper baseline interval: 13.1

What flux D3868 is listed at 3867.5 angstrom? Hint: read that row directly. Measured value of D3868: 12.31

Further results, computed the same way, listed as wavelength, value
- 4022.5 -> 12.26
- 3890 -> 8.239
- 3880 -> 9.335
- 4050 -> 13.15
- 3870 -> 11.51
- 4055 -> 11.35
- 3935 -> 6.172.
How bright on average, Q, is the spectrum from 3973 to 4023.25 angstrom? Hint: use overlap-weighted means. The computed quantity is 12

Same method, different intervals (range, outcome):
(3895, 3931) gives 10.2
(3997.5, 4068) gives 12.4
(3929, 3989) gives 9.58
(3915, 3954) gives 9.8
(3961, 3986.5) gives 9.24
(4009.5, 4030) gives 12.7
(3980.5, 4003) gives 12.1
